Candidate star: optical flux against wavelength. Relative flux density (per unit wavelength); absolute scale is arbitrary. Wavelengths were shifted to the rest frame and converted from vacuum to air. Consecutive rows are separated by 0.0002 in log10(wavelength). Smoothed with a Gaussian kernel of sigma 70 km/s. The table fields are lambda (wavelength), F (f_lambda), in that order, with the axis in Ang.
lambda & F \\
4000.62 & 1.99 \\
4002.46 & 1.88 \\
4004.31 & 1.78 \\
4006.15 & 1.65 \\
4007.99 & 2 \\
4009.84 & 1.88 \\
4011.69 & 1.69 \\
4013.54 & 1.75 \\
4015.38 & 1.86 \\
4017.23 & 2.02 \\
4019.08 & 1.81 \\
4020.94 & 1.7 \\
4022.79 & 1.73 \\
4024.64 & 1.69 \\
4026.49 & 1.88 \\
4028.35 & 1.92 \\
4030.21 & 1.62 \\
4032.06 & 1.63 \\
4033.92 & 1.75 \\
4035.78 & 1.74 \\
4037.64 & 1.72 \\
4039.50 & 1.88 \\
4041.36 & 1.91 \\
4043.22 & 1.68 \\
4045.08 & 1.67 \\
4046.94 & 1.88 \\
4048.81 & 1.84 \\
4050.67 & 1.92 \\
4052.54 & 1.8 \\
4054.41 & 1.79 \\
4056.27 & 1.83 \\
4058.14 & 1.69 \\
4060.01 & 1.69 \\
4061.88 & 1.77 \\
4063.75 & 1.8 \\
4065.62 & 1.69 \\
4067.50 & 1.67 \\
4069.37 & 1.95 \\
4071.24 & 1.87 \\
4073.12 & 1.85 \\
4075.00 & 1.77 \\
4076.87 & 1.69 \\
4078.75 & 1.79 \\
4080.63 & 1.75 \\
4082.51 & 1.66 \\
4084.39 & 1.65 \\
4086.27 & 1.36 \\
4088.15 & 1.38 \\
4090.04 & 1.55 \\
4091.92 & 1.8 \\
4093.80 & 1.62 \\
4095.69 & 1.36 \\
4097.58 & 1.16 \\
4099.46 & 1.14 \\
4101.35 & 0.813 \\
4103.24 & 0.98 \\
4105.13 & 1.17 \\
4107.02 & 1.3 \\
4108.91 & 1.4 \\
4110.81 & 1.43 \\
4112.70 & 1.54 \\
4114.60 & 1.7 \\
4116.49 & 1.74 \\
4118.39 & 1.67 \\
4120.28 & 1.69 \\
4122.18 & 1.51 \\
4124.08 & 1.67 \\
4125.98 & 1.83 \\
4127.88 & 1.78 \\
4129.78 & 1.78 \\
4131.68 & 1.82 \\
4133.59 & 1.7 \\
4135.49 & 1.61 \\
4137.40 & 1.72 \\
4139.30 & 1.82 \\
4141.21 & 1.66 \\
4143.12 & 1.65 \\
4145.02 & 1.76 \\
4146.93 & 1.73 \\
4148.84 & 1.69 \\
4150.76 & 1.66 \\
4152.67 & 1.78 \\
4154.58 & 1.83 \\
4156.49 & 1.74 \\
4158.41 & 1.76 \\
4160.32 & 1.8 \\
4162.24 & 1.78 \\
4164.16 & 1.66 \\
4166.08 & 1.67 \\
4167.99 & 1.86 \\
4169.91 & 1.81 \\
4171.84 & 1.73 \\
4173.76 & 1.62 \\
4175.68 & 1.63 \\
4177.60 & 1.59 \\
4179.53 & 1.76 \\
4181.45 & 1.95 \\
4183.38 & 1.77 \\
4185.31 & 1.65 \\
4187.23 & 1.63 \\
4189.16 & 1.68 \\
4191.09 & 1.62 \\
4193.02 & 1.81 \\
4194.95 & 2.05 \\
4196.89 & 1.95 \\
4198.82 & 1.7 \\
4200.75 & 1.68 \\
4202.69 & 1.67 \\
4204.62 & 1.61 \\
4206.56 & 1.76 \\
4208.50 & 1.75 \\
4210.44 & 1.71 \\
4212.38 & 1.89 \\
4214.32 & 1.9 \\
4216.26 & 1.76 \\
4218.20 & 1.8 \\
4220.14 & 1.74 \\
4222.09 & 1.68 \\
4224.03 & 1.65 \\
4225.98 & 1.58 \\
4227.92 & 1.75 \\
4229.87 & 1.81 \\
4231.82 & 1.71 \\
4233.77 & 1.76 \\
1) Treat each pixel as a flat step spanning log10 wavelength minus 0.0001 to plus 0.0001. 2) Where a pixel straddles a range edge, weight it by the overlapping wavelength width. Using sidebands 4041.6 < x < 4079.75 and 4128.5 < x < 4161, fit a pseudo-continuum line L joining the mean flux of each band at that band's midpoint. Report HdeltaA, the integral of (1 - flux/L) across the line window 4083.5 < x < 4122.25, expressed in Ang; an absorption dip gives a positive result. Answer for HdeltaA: 7.4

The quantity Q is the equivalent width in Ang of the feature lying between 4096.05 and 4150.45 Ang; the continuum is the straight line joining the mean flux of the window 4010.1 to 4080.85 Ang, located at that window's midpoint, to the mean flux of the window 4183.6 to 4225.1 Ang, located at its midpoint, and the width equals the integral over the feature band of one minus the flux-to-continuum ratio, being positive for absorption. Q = 6.6 Ang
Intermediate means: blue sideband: 1.78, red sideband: 1.75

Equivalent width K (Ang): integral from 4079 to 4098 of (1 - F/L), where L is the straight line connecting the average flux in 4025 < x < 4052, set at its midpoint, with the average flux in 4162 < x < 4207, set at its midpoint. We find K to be 2.4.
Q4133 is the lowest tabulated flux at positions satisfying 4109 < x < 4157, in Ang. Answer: 1.43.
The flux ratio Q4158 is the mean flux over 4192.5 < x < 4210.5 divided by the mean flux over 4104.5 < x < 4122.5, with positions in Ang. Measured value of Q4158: 1.2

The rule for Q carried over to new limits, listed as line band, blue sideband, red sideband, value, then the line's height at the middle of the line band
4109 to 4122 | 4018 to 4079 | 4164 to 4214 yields 1.14 Ang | 1.76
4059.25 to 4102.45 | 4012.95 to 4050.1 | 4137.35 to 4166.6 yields 4.13 Ang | 1.76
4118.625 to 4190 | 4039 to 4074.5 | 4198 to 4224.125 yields 1.51 Ang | 1.76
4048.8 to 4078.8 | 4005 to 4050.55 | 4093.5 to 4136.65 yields -2.14 Ang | 1.67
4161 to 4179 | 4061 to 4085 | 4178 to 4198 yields 0.70 Ang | 1.78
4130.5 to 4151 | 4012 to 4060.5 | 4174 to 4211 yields 0.43 Ang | 1.75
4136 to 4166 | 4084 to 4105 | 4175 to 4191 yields -3.12 Ang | 1.57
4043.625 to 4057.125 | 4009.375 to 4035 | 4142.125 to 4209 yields -0.32 Ang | 1.77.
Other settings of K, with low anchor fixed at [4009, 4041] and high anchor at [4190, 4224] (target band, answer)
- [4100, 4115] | 4.24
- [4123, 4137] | 0.27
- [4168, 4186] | 0.37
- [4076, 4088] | 0.98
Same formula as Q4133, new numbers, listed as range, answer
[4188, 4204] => 1.62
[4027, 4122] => 0.813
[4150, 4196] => 1.59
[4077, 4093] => 1.36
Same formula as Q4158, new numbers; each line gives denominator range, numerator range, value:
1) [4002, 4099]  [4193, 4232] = 1.01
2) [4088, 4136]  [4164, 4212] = 1.15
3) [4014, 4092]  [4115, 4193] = 0.98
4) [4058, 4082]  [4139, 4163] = 0.98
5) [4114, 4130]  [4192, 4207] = 1.04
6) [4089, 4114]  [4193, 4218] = 1.34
